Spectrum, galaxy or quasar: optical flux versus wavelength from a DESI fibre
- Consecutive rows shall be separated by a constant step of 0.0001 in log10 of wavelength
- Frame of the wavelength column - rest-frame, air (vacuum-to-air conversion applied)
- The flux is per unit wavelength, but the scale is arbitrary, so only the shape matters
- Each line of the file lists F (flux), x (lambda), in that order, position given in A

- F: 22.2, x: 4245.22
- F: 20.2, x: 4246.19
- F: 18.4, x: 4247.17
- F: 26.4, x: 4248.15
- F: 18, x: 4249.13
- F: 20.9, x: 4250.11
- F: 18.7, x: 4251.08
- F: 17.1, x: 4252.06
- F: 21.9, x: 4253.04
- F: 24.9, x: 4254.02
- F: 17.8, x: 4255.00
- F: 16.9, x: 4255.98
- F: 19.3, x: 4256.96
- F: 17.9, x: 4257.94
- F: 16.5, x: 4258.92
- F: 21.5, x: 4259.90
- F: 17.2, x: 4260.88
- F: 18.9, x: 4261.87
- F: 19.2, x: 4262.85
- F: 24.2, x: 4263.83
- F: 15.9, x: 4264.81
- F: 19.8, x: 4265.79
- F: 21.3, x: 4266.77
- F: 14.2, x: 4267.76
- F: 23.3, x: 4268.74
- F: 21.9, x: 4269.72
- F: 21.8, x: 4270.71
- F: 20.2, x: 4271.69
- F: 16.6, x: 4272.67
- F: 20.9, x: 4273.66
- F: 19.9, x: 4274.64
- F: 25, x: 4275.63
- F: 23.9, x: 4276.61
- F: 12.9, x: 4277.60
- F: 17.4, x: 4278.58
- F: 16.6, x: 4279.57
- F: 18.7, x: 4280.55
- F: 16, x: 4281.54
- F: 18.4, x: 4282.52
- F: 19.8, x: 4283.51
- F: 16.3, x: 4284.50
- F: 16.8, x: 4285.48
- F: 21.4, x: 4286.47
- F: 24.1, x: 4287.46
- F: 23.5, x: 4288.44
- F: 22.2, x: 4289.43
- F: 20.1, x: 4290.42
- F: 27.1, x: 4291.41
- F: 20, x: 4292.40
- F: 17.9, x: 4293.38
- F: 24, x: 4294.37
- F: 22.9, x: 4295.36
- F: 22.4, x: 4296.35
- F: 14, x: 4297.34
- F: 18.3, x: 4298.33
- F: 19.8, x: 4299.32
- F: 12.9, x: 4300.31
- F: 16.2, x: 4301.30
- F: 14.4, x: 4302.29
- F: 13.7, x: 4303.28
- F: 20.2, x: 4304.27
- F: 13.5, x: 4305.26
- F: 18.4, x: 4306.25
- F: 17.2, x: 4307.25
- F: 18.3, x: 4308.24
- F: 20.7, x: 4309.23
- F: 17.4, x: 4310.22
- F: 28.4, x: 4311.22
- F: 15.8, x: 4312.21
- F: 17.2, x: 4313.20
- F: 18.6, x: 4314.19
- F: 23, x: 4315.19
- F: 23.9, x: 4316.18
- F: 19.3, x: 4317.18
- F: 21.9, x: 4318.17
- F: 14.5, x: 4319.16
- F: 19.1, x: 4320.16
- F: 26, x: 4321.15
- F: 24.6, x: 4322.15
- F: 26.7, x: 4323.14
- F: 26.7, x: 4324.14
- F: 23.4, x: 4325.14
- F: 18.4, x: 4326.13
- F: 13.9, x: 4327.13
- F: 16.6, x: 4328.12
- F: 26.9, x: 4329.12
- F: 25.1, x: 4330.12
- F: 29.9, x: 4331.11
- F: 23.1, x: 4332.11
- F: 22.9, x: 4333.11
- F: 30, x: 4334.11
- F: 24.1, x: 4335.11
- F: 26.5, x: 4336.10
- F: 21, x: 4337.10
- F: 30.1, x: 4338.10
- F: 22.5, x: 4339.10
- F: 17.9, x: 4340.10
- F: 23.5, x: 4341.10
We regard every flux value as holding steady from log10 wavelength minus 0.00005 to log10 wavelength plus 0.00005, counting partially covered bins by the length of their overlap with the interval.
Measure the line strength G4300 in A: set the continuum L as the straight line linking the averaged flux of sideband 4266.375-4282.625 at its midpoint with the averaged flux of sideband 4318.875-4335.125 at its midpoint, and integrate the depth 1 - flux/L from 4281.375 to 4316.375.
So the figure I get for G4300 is 3.0 A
